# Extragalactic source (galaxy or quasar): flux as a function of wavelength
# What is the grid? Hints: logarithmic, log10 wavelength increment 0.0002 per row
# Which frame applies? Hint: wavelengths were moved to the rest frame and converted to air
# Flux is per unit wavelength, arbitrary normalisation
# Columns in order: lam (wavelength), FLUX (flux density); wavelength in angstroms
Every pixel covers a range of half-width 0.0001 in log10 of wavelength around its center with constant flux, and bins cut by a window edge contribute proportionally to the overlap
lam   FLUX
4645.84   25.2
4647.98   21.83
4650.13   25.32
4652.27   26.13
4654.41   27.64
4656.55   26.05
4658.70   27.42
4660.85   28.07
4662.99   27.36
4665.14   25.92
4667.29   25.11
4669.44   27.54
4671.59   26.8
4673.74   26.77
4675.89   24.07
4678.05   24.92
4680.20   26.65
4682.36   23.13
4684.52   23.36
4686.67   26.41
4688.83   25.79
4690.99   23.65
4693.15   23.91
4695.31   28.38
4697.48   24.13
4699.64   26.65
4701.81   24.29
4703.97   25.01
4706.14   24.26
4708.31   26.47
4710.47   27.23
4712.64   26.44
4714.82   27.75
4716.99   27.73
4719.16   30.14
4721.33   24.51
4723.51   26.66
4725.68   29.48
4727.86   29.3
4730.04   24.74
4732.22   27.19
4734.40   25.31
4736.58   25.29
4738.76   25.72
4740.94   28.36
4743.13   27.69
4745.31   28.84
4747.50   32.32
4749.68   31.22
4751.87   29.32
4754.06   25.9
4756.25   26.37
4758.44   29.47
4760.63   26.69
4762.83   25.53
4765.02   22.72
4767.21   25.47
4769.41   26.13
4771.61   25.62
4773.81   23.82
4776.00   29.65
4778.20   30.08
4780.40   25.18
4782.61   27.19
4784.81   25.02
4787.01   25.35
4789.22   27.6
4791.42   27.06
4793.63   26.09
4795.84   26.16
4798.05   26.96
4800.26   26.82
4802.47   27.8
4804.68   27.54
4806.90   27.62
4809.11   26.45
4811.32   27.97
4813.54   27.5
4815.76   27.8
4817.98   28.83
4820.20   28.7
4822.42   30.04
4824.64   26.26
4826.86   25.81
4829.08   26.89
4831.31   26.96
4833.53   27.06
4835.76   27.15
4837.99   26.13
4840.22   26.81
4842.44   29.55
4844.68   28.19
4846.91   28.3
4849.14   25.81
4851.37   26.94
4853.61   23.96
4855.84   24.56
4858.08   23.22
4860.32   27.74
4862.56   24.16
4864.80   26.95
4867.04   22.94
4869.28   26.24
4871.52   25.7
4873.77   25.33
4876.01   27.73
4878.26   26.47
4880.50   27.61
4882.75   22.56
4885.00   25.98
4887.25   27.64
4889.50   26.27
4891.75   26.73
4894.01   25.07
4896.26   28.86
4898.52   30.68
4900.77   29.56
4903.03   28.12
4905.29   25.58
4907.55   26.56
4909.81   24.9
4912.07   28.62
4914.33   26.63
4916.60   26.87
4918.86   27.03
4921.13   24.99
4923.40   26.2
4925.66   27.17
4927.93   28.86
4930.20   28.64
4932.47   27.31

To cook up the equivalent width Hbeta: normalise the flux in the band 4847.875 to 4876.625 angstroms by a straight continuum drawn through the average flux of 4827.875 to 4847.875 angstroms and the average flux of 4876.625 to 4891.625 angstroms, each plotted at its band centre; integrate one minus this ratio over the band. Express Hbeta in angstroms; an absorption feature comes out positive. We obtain 1.4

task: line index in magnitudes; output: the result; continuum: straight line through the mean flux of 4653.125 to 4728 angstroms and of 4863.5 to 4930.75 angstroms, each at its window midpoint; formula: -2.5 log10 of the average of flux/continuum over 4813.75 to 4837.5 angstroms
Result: -0.04 mag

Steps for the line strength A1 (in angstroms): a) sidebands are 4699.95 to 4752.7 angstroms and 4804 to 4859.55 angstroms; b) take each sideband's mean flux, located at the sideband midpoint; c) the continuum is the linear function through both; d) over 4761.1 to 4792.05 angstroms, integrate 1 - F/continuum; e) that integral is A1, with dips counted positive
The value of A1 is 1.1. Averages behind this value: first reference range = 27.3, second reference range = 27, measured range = 26.2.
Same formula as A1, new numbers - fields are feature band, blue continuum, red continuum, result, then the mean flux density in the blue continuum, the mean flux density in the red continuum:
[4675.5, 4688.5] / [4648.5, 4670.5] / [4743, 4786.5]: 0.9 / 26.5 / 27.2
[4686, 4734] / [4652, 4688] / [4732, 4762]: 1.1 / 26.1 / 27.8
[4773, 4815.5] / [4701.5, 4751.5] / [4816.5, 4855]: 0.4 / 27.3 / 27.2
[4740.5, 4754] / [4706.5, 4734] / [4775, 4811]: -1.1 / 27.2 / 27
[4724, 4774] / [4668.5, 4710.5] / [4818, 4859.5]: -2.2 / 25.4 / 26.9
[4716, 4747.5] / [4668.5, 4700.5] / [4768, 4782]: -1.5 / 25.5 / 26.7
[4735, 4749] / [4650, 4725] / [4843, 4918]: -1.0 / 26.1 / 26.5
